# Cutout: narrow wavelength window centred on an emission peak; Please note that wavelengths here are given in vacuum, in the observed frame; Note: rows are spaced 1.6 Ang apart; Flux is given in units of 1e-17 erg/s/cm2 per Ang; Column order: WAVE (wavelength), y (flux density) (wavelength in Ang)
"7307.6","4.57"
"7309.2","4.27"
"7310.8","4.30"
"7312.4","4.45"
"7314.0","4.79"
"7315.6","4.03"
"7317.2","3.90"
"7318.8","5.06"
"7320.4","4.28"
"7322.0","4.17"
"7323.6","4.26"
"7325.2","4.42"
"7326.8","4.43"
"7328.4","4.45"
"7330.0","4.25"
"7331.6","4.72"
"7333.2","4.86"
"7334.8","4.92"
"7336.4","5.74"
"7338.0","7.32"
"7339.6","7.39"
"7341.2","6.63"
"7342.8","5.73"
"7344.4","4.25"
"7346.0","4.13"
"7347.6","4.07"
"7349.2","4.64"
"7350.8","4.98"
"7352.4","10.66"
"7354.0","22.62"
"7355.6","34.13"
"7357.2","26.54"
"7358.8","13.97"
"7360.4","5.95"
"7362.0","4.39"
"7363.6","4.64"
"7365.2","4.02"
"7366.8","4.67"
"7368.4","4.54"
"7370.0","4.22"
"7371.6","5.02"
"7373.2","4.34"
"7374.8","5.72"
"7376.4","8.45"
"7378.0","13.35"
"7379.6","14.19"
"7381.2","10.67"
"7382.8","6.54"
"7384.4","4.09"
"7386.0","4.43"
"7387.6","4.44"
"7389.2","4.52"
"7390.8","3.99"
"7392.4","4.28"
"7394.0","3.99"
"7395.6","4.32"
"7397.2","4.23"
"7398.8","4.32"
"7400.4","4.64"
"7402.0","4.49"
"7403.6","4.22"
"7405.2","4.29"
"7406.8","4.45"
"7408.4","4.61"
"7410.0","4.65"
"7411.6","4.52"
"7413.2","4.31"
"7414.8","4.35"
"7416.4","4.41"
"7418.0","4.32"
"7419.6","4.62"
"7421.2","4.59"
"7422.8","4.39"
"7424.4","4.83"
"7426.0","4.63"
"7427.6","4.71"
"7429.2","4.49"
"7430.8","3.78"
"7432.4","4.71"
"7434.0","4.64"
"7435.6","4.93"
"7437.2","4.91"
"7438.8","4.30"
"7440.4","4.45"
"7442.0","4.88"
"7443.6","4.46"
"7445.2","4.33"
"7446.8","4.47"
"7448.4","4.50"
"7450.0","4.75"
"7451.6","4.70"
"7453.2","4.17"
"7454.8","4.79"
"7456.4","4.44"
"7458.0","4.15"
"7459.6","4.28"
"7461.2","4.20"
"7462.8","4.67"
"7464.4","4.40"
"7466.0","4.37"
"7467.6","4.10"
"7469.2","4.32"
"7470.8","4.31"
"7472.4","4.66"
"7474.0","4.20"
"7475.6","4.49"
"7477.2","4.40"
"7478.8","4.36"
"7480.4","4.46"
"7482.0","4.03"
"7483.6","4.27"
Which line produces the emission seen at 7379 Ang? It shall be [N II]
